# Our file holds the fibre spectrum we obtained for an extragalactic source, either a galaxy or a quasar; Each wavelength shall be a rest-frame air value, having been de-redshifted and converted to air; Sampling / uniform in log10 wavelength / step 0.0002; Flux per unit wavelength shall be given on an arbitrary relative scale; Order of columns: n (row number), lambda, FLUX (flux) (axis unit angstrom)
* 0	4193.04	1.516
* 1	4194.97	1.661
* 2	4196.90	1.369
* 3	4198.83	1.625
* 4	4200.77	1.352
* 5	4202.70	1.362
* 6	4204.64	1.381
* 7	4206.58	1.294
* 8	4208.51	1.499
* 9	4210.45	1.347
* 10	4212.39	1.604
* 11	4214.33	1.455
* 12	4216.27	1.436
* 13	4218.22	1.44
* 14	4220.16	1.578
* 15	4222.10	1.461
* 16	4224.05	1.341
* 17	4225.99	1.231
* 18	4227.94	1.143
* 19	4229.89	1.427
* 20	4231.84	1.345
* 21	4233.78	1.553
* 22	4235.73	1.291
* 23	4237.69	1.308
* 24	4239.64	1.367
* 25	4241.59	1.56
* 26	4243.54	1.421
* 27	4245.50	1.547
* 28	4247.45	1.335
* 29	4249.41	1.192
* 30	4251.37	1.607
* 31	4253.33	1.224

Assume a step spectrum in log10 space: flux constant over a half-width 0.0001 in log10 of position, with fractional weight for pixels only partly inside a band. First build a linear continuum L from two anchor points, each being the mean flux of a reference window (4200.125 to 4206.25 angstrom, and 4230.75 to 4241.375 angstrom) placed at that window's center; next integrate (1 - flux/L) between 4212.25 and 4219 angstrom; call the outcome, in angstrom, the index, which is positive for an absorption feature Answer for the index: -0.50 angstrom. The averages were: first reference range 1.36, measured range 1.47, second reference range 1.39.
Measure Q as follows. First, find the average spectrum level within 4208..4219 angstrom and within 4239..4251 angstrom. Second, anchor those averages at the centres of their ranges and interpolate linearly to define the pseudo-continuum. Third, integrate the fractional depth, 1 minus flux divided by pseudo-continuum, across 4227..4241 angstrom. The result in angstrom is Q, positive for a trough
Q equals 0.75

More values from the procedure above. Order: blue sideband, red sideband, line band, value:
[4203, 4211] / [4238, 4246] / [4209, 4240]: 0.43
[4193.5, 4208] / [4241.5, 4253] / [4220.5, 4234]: 0.69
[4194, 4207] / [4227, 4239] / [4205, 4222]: -0.63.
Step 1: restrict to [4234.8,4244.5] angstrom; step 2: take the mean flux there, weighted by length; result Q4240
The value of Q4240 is 1.39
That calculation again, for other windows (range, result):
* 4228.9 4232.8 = 1.38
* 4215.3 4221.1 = 1.48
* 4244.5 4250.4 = 1.36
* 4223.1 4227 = 1.29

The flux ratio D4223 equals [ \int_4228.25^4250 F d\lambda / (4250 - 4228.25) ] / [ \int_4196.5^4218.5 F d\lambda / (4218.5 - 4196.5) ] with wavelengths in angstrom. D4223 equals 1.0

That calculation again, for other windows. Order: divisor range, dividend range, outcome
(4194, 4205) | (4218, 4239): 0.94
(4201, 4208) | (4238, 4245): 1.06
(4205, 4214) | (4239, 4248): 1.01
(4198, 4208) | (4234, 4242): 0.99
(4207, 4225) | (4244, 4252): 0.97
